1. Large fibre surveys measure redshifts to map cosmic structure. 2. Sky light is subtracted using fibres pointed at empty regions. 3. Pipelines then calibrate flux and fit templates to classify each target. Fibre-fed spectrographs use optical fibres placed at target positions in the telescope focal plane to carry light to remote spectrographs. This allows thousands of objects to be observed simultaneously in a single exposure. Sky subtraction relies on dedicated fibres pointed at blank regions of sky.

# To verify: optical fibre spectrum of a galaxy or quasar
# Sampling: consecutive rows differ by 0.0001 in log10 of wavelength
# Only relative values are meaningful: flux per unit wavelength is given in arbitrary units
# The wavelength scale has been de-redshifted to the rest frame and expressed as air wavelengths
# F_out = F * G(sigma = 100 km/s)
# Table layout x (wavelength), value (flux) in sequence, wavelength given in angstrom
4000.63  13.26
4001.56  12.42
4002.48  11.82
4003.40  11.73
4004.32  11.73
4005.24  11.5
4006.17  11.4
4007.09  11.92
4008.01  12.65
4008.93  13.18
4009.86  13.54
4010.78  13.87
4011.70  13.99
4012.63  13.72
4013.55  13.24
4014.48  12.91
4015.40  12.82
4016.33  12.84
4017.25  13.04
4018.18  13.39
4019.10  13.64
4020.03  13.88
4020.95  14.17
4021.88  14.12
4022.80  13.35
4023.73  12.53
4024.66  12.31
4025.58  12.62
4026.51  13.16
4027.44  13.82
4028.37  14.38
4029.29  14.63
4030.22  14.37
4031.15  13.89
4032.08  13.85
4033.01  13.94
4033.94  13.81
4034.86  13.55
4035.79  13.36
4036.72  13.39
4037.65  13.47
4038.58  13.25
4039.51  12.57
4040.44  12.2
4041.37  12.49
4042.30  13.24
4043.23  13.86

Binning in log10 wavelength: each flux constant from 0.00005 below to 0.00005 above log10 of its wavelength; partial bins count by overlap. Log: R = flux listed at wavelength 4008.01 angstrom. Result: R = 12.65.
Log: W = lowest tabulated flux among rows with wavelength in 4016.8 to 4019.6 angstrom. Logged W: 13.04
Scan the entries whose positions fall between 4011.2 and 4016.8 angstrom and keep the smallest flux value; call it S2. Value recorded 12.82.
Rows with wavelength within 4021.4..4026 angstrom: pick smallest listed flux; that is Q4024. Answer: 12.31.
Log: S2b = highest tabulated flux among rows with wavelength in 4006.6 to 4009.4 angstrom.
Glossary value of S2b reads 13.18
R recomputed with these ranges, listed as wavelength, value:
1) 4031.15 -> 13.89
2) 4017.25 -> 13.04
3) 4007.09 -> 11.92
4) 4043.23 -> 13.86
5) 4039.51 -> 12.57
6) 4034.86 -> 13.55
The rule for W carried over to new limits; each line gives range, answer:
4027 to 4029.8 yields 13.82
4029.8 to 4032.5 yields 13.85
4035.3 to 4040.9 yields 12.2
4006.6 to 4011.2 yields 11.92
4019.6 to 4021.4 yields 13.88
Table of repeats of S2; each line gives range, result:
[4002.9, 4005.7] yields 11.5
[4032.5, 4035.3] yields 13.55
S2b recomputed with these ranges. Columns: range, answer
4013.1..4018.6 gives 13.39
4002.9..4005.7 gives 11.73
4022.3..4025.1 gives 13.35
